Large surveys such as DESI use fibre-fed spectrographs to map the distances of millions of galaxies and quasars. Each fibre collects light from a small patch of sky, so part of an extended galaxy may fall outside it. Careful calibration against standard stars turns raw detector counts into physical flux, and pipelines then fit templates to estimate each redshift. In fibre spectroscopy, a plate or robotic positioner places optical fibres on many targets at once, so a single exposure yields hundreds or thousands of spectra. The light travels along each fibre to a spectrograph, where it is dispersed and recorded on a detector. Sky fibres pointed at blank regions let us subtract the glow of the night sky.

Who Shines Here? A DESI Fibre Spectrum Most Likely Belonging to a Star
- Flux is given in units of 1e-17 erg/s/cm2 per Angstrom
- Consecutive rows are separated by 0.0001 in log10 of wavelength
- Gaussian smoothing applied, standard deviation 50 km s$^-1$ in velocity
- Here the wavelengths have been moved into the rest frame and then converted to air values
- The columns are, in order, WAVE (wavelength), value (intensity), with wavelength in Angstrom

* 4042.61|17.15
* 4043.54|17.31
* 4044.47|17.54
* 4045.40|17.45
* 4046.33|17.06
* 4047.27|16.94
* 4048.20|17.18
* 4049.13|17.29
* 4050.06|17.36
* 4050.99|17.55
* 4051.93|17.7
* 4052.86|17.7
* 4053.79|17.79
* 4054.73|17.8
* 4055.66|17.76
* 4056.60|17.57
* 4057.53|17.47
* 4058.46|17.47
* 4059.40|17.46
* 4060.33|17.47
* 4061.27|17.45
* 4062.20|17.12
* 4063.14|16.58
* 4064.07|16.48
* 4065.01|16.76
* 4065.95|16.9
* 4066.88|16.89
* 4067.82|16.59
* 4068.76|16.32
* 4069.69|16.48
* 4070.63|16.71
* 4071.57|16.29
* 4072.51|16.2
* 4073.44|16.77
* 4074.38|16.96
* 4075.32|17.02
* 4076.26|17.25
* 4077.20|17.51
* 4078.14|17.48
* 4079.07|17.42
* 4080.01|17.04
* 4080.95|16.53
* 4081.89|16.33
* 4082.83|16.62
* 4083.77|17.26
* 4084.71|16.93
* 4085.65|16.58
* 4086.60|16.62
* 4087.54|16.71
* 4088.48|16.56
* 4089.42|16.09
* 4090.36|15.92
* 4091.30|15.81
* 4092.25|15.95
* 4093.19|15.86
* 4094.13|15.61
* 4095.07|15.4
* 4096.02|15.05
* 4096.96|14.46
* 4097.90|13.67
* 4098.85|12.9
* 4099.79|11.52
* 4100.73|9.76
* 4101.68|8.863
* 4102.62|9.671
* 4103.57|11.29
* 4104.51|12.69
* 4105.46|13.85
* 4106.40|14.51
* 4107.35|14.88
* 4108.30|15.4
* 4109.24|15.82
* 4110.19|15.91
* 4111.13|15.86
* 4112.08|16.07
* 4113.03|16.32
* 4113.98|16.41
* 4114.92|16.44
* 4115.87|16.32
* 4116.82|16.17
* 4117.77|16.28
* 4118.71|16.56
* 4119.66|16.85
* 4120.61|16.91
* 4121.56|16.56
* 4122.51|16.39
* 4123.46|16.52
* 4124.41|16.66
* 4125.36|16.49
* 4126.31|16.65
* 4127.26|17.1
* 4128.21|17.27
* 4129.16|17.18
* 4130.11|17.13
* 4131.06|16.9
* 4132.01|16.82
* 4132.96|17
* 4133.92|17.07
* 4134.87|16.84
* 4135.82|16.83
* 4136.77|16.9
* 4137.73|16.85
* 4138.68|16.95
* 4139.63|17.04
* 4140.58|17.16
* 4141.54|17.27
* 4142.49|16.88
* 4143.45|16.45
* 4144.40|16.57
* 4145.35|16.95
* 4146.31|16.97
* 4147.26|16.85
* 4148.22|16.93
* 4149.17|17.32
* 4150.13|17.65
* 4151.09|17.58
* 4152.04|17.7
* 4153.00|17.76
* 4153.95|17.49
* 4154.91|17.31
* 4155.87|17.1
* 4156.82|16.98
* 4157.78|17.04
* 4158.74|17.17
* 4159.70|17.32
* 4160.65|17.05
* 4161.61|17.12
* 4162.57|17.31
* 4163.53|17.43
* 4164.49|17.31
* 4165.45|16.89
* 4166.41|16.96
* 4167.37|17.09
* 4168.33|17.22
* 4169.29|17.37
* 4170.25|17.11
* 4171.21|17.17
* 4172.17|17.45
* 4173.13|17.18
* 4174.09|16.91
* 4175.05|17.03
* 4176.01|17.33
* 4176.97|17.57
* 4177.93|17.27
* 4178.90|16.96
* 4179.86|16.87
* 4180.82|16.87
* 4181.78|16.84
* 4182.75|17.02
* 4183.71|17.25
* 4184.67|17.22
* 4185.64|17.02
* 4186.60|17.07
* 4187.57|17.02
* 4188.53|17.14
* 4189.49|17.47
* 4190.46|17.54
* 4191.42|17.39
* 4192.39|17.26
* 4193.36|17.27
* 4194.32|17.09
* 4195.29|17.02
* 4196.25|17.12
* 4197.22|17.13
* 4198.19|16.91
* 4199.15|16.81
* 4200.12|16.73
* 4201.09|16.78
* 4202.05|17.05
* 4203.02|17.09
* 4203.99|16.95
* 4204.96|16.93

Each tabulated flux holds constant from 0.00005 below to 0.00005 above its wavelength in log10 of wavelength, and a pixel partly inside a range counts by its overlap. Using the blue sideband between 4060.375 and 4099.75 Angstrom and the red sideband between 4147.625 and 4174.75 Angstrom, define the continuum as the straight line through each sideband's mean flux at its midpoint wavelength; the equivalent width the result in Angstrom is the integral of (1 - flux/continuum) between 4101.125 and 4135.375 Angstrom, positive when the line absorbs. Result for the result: 2.2 Angstrom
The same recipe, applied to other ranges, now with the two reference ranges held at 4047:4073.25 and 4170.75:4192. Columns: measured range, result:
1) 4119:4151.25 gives 0.43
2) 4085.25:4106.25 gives 3.69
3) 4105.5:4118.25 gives 0.99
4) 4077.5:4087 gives 0.13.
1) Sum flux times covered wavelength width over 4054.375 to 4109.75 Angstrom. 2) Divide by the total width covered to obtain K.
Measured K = 15.8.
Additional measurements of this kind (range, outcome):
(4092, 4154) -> 15.9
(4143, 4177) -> 17.2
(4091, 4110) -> 13.7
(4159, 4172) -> 17.2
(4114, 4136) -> 16.7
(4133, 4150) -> 16.9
